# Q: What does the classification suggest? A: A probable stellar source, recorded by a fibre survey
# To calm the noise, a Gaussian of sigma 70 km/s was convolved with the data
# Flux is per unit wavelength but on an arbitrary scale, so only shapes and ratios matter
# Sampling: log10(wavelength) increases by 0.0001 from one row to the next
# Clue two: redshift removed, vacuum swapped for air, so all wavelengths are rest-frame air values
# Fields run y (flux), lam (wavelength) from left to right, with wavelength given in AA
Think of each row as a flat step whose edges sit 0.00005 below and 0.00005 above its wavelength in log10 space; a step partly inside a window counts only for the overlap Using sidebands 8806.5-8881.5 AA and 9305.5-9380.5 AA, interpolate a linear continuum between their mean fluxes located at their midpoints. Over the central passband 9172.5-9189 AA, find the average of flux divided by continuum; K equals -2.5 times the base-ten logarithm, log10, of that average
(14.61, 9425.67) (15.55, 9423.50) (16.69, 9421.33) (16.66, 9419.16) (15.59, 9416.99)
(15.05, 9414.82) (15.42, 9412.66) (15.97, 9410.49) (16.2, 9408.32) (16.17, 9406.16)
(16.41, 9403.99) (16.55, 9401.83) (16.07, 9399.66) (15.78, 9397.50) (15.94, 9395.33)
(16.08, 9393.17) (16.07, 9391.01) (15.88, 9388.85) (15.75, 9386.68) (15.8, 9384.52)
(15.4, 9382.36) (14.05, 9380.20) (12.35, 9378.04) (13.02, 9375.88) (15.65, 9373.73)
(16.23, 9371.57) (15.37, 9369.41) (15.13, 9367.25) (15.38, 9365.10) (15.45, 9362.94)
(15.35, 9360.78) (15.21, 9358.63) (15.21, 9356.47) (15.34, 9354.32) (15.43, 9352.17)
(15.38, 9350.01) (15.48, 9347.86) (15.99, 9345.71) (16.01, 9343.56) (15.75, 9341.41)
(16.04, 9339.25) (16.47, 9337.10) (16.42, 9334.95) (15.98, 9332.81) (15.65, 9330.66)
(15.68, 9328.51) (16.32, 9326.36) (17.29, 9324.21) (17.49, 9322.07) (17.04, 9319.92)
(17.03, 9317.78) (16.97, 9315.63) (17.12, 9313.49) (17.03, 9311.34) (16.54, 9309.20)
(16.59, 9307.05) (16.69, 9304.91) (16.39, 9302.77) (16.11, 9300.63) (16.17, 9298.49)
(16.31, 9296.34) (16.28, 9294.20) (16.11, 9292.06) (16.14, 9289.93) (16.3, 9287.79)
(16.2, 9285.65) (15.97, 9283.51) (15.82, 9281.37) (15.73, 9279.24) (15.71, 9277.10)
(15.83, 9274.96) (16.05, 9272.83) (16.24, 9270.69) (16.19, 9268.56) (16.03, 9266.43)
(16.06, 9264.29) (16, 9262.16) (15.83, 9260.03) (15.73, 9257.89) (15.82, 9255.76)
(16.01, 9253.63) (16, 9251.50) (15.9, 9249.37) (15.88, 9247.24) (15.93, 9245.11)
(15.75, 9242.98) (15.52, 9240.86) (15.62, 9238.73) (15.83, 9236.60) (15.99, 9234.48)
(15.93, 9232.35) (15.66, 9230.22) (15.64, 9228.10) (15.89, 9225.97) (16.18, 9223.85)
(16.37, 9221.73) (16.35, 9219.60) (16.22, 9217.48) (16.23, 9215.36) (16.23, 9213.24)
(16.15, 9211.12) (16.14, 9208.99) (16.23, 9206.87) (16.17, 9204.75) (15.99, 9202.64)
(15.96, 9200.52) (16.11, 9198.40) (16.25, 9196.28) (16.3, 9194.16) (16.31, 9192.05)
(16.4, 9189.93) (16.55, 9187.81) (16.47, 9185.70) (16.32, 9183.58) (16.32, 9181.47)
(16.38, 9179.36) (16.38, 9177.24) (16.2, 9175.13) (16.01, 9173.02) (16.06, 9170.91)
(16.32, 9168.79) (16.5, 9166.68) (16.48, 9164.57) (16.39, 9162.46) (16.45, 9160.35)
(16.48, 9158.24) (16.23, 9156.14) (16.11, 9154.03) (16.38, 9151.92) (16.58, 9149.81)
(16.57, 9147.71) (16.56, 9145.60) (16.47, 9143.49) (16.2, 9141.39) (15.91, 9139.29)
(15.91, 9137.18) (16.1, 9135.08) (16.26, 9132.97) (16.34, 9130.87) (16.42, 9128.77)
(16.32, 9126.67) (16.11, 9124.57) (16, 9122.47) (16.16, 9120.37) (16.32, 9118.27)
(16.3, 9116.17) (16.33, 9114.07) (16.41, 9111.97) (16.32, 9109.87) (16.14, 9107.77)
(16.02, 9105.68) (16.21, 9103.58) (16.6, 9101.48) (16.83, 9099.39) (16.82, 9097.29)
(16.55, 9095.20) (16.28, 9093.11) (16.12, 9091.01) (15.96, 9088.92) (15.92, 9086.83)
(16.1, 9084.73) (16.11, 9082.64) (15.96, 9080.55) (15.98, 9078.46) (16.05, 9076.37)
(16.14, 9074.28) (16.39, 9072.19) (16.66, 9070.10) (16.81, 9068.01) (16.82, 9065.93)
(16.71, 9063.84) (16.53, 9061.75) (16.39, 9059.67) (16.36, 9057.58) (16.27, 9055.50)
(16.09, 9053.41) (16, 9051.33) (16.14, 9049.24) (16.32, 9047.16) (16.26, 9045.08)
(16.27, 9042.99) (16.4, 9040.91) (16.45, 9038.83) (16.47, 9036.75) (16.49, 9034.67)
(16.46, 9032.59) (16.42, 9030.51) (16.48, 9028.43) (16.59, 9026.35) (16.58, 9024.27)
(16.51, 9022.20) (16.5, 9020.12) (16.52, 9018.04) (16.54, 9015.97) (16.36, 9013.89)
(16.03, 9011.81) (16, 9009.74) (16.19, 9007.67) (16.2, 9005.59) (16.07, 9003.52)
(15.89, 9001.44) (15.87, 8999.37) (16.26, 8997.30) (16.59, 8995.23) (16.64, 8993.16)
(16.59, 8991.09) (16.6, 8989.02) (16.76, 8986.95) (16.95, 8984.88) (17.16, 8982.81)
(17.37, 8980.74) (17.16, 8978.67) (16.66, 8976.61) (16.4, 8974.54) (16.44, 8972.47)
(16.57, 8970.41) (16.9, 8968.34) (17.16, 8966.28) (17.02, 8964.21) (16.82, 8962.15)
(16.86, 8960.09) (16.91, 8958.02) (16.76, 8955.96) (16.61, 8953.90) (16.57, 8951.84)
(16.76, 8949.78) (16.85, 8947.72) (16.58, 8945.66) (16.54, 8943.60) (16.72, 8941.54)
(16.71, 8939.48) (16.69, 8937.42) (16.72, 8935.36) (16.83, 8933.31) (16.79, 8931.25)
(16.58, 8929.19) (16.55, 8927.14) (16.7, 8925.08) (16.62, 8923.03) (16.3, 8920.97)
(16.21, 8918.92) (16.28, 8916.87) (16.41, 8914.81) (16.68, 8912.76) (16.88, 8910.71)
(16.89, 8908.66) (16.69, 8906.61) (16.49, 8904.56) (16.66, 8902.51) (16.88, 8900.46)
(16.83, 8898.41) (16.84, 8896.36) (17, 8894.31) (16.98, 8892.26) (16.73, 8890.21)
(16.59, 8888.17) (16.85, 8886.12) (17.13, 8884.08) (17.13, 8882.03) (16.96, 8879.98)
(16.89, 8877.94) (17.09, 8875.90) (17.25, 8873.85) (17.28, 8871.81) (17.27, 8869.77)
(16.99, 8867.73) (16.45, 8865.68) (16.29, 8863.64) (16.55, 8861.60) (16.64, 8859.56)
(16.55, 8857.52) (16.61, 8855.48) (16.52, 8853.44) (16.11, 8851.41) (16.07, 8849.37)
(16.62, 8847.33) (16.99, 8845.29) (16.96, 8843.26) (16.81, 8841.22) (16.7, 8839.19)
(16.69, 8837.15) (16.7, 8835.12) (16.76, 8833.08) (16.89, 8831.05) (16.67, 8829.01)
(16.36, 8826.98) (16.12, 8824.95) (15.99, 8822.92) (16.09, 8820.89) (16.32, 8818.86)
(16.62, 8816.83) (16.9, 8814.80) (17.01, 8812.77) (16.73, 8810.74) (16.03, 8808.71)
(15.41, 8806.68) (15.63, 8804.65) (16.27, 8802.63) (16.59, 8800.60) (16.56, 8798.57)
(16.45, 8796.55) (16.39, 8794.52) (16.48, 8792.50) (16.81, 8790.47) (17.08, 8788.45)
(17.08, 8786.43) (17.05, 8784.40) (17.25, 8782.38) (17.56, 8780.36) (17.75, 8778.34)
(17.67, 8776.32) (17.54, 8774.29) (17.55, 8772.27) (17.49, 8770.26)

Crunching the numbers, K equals -0.017 mag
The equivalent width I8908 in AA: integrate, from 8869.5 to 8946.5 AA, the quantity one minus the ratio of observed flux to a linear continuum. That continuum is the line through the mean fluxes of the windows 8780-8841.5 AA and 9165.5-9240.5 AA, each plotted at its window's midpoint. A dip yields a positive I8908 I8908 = -1.40 AA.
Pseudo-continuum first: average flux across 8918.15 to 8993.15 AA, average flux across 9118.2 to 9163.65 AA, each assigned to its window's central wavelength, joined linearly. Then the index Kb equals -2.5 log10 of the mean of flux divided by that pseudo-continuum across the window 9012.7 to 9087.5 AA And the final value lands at 0.010 mag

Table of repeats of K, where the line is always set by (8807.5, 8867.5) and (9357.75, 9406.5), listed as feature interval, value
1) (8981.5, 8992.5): -0.04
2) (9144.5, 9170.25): -0.04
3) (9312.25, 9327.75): -0.10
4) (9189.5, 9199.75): -0.03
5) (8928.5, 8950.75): -0.02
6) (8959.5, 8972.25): -0.04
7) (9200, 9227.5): -0.03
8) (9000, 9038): -0.01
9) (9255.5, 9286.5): -0.02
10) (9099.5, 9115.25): -0.02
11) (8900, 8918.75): -0.02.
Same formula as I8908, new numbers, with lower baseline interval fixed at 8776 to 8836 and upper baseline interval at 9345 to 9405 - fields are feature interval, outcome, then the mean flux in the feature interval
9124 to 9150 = -0.59 AA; 16.3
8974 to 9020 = -0.77 AA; 16.5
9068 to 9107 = -0.60 AA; 16.3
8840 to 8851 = -0.08 AA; 16.7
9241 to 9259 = -0.20 AA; 15.9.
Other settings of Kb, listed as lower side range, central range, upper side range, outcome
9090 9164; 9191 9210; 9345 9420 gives -0.01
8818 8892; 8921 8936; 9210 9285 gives -0.01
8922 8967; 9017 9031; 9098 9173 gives 0.00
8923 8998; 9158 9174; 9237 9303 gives -0.01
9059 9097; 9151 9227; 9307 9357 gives 0.00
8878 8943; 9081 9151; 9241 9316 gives 0.01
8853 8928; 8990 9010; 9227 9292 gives 0.02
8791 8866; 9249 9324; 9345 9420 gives -0.04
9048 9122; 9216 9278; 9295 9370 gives 0.02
